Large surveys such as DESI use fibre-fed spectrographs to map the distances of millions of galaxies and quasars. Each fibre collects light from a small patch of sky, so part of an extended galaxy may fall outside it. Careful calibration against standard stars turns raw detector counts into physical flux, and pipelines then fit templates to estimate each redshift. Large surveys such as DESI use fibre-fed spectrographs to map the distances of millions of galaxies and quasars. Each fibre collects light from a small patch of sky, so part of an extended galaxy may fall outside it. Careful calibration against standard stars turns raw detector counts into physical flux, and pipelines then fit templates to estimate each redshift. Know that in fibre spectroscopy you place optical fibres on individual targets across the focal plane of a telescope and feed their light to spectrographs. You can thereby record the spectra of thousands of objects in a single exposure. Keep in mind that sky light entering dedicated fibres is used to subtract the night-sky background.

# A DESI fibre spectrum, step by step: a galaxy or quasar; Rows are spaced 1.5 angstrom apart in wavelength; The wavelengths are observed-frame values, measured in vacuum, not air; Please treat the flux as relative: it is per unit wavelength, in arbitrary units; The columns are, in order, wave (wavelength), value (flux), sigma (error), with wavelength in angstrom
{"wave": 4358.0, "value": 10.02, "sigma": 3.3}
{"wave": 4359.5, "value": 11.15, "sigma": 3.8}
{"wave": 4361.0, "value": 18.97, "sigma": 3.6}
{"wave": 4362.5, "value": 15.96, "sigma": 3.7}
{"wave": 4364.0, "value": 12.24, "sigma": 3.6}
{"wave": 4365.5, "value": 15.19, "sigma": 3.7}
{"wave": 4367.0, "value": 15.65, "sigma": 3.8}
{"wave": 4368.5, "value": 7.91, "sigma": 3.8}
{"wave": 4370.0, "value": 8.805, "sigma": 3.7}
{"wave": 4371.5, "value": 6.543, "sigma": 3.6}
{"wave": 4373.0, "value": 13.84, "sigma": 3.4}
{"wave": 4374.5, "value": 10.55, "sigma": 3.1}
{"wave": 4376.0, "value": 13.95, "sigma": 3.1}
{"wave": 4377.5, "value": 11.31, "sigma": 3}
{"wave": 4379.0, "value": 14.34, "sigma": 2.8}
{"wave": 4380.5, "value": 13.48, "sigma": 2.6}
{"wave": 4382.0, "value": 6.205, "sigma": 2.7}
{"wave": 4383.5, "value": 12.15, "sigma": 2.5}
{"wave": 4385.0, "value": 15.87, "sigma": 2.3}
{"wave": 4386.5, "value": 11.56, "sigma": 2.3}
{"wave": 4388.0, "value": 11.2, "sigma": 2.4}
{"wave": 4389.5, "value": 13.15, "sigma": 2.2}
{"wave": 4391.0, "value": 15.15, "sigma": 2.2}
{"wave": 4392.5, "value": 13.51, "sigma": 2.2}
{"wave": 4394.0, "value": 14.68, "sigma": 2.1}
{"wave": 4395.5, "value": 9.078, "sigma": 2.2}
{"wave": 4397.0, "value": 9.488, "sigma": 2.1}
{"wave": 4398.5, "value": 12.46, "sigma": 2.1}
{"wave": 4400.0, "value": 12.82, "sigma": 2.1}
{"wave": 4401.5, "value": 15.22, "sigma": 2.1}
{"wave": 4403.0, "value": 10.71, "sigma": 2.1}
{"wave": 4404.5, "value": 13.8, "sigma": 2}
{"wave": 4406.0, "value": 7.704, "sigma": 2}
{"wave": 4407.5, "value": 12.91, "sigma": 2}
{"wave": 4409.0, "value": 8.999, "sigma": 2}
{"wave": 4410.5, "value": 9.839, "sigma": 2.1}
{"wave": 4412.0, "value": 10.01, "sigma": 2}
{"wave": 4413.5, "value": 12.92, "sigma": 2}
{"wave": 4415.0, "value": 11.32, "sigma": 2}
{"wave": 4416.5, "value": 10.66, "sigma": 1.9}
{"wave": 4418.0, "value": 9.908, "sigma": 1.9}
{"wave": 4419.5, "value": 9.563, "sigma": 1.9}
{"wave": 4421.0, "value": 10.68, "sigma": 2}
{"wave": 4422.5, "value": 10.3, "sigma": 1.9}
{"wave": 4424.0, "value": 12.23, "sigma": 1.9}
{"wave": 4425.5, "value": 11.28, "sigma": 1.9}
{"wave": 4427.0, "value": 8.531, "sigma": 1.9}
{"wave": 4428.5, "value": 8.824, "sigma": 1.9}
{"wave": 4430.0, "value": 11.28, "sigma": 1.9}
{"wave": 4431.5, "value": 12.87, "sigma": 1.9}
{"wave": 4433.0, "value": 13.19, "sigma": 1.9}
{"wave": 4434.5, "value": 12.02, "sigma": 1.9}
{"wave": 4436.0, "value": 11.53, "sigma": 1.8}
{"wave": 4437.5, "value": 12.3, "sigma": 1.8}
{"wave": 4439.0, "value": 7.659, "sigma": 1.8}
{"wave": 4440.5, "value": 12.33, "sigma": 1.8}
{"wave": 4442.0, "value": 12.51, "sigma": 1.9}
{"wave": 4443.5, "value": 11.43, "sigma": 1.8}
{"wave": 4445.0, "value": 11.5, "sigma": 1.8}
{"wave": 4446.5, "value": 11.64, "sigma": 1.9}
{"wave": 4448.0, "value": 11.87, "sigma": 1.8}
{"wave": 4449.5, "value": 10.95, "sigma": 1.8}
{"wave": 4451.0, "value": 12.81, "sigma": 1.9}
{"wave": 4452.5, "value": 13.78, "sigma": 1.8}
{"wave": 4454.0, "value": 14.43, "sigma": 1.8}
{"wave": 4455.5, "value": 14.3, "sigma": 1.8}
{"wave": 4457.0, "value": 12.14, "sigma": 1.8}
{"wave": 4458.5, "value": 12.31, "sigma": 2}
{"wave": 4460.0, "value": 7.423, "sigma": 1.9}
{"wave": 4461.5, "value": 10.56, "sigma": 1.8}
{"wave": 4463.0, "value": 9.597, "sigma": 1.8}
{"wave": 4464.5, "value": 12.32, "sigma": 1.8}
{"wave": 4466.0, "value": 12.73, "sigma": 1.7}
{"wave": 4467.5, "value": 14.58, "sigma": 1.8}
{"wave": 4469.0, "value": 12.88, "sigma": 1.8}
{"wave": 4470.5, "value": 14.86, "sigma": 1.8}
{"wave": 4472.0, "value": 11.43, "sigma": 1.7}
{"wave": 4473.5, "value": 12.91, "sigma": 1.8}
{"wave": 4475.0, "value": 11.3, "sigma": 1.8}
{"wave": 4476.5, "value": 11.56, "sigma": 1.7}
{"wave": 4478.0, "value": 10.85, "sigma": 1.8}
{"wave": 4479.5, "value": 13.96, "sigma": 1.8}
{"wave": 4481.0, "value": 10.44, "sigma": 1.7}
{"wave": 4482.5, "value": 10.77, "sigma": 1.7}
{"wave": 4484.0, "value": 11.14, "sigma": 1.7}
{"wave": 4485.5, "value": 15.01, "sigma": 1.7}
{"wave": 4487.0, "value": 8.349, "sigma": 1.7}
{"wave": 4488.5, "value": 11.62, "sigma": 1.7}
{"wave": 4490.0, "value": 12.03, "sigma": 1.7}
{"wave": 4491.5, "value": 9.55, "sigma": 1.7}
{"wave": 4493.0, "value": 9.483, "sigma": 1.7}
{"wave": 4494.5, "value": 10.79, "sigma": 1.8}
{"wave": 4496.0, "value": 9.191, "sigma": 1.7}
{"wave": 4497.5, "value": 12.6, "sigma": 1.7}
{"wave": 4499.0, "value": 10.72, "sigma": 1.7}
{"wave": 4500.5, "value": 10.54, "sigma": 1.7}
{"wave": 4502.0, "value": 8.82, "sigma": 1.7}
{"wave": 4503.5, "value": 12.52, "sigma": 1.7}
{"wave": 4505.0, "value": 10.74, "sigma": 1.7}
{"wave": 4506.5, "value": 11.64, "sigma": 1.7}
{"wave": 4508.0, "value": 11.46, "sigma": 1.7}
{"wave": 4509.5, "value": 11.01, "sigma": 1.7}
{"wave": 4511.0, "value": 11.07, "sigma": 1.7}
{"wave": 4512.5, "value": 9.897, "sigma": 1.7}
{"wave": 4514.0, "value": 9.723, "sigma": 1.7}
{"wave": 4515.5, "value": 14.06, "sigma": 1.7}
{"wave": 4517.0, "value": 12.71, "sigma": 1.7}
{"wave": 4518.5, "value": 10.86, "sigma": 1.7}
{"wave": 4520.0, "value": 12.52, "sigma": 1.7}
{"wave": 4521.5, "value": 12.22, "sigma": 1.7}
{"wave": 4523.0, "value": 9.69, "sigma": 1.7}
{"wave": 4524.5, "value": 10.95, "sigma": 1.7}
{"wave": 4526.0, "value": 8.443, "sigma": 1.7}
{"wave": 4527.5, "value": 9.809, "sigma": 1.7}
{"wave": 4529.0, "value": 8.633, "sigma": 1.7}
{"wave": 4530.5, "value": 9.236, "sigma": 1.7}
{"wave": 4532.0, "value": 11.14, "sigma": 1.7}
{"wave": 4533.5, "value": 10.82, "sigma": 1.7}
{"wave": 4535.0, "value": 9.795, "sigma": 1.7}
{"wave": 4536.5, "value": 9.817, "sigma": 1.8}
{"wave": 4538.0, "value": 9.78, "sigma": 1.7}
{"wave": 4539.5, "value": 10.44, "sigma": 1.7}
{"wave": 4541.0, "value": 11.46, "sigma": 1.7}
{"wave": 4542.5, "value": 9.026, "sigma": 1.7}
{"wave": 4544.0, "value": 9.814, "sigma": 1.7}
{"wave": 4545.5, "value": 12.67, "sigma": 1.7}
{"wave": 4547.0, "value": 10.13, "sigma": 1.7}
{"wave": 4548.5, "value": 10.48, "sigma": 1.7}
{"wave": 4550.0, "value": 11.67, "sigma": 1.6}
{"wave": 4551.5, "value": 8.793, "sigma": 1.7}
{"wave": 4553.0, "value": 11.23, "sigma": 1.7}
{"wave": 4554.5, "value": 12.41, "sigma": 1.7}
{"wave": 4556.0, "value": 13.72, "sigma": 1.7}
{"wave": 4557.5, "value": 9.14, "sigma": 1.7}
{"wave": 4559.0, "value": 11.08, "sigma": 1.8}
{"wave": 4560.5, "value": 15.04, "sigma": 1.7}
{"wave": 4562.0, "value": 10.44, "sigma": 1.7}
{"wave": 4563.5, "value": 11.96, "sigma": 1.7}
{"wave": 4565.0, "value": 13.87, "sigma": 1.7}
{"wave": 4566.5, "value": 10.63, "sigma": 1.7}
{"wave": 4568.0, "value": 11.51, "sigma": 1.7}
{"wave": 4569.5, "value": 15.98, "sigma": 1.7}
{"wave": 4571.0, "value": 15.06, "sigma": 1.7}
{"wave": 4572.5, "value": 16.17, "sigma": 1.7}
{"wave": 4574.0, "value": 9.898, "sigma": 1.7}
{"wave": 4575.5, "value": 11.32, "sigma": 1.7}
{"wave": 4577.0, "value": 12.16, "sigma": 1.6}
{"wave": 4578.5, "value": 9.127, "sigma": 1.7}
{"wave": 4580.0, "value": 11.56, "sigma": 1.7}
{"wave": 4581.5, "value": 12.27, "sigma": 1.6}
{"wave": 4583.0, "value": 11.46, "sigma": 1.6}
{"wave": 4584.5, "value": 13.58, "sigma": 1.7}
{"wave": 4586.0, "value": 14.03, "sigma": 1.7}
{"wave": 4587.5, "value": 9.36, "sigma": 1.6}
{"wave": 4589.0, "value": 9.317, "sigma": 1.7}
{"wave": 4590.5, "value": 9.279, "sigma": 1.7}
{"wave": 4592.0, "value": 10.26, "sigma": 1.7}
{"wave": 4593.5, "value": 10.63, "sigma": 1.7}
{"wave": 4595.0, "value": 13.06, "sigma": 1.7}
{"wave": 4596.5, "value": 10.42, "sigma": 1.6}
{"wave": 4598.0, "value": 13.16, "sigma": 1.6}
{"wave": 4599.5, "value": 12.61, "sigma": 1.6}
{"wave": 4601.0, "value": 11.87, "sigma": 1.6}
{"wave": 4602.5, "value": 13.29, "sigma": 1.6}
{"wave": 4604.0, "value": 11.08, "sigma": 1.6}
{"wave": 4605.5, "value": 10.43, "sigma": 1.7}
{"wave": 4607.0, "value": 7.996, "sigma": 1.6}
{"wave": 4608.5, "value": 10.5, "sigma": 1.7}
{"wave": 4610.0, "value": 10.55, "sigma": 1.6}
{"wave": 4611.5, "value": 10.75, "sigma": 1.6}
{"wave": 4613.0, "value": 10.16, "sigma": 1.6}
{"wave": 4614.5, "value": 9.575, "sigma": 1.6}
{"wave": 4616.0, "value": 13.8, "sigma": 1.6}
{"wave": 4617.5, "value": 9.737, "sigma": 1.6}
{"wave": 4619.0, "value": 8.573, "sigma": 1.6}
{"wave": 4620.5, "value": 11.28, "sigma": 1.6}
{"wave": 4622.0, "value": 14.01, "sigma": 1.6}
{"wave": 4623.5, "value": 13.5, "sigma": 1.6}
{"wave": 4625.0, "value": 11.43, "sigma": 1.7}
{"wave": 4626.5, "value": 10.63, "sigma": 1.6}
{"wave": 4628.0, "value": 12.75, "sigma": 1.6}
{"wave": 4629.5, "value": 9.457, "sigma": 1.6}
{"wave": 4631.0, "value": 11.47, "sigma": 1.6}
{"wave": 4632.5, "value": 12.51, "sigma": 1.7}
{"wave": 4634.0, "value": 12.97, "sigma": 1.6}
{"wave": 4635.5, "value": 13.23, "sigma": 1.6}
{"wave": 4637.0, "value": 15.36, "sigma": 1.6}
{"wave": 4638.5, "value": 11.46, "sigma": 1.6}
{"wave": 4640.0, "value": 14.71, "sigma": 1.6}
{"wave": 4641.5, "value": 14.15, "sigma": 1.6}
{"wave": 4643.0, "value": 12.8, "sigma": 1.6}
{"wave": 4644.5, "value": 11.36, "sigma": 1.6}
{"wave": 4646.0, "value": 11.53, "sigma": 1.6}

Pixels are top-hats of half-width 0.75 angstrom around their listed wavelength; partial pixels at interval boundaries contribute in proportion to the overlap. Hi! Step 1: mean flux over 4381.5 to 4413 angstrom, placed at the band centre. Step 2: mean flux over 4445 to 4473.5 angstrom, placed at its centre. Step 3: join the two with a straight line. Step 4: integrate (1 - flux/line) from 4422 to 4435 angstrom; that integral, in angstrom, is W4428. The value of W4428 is 0.9 angstrom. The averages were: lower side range 11.8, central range 11.2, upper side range 12.3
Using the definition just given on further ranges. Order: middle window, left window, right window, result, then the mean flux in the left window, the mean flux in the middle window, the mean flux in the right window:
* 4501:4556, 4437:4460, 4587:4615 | 2.9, 12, 10.7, 10.8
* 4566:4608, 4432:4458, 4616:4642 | 1.7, 12.1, 11.7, 12.2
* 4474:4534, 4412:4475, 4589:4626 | 2.6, 11.6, 11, 11.1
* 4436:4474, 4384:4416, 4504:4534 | -1.9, 12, 12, 10.8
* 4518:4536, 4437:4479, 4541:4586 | 2.4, 12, 10.3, 11.8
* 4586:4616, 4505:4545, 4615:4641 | 2.2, 10.6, 10.9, 12.2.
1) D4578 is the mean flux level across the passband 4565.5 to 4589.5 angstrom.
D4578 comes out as 12.1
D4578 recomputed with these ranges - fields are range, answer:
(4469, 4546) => 11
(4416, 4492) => 11.6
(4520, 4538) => 10.1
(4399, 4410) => 11.7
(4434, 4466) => 11.7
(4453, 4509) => 11.6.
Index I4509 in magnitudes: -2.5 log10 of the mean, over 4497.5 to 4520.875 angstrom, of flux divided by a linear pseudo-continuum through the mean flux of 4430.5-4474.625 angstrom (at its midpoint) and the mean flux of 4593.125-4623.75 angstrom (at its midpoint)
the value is 0.05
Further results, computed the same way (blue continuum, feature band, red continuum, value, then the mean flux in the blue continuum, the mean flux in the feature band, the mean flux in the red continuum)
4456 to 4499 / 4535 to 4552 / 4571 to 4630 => 0.11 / 11.5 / 10.4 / 11.4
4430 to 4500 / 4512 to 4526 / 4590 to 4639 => 0.03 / 11.7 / 11.3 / 11.5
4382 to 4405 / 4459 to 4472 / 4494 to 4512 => -0.04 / 12.5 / 11.9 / 10.9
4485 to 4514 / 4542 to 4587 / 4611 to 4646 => -0.04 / 10.8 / 11.9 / 12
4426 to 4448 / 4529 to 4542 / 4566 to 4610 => 0.13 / 11.3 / 10.2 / 11.6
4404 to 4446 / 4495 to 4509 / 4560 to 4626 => 0.04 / 11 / 10.9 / 11.6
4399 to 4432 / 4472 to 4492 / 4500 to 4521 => -0.03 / 11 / 11.5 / 11.3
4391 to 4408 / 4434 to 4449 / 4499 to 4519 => 0.03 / 12.2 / 11.5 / 11.1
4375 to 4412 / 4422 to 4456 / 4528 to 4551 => -0.02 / 12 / 11.7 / 10.3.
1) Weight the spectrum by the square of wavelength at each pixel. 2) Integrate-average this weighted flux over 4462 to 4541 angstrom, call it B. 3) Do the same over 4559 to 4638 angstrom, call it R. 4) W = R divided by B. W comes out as 1.1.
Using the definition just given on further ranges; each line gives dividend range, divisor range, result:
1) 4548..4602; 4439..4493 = 1.05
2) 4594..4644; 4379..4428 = 1.13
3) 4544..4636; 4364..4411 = 1.07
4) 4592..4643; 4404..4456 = 1.12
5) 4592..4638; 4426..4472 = 1.05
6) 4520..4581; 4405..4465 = 1.05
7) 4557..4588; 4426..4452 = 1.14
